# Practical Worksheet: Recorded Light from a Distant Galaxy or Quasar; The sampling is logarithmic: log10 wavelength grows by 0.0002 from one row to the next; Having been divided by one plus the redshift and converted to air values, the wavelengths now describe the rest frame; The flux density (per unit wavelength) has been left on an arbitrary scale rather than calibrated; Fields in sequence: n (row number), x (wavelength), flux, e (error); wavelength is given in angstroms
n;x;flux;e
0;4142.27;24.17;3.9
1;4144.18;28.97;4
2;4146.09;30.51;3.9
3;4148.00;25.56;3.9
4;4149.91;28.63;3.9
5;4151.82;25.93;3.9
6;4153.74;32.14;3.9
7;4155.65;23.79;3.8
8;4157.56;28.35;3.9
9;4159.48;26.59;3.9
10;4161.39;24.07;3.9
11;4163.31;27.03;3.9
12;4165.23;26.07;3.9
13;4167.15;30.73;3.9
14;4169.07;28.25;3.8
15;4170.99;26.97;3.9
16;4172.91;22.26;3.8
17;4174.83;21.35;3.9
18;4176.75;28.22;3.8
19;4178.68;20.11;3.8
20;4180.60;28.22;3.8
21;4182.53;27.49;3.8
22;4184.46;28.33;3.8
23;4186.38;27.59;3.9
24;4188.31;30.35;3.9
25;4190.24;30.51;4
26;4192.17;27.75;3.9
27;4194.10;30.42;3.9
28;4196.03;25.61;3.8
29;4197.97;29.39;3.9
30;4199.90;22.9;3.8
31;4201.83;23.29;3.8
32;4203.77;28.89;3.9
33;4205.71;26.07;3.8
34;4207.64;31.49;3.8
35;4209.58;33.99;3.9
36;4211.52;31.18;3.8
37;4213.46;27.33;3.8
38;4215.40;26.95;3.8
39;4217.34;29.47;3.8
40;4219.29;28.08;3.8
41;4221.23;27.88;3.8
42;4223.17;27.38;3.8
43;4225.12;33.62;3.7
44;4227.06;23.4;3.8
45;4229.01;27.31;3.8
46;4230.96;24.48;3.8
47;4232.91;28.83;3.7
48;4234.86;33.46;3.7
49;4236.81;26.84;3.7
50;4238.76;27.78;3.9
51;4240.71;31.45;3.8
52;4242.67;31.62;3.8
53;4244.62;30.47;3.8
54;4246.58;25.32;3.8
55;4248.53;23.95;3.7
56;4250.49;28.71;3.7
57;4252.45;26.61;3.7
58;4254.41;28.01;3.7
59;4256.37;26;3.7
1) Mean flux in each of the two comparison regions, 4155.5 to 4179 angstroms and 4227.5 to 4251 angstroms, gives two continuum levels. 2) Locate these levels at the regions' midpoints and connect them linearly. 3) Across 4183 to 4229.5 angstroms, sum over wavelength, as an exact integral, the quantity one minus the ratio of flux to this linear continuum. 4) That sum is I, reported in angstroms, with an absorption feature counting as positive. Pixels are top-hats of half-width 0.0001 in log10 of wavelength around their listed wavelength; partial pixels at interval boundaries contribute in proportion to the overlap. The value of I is -2.0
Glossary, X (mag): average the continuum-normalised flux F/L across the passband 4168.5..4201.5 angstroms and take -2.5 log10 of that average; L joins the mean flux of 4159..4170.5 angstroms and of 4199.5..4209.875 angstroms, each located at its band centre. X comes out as 0.03 mag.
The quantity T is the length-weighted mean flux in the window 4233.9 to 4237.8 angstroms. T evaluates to 30.1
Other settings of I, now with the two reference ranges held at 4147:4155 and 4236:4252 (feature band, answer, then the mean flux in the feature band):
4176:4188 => 0.5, 26.8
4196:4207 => 0.7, 26.2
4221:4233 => 0.3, 27.4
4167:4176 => 0.8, 25.5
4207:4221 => -0.8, 29.6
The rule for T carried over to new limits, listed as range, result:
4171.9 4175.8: 21.9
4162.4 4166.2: 26.5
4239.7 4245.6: 31.1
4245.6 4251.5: 26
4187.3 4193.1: 29.5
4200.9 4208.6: 27.4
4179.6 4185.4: 27.9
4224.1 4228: 28.6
